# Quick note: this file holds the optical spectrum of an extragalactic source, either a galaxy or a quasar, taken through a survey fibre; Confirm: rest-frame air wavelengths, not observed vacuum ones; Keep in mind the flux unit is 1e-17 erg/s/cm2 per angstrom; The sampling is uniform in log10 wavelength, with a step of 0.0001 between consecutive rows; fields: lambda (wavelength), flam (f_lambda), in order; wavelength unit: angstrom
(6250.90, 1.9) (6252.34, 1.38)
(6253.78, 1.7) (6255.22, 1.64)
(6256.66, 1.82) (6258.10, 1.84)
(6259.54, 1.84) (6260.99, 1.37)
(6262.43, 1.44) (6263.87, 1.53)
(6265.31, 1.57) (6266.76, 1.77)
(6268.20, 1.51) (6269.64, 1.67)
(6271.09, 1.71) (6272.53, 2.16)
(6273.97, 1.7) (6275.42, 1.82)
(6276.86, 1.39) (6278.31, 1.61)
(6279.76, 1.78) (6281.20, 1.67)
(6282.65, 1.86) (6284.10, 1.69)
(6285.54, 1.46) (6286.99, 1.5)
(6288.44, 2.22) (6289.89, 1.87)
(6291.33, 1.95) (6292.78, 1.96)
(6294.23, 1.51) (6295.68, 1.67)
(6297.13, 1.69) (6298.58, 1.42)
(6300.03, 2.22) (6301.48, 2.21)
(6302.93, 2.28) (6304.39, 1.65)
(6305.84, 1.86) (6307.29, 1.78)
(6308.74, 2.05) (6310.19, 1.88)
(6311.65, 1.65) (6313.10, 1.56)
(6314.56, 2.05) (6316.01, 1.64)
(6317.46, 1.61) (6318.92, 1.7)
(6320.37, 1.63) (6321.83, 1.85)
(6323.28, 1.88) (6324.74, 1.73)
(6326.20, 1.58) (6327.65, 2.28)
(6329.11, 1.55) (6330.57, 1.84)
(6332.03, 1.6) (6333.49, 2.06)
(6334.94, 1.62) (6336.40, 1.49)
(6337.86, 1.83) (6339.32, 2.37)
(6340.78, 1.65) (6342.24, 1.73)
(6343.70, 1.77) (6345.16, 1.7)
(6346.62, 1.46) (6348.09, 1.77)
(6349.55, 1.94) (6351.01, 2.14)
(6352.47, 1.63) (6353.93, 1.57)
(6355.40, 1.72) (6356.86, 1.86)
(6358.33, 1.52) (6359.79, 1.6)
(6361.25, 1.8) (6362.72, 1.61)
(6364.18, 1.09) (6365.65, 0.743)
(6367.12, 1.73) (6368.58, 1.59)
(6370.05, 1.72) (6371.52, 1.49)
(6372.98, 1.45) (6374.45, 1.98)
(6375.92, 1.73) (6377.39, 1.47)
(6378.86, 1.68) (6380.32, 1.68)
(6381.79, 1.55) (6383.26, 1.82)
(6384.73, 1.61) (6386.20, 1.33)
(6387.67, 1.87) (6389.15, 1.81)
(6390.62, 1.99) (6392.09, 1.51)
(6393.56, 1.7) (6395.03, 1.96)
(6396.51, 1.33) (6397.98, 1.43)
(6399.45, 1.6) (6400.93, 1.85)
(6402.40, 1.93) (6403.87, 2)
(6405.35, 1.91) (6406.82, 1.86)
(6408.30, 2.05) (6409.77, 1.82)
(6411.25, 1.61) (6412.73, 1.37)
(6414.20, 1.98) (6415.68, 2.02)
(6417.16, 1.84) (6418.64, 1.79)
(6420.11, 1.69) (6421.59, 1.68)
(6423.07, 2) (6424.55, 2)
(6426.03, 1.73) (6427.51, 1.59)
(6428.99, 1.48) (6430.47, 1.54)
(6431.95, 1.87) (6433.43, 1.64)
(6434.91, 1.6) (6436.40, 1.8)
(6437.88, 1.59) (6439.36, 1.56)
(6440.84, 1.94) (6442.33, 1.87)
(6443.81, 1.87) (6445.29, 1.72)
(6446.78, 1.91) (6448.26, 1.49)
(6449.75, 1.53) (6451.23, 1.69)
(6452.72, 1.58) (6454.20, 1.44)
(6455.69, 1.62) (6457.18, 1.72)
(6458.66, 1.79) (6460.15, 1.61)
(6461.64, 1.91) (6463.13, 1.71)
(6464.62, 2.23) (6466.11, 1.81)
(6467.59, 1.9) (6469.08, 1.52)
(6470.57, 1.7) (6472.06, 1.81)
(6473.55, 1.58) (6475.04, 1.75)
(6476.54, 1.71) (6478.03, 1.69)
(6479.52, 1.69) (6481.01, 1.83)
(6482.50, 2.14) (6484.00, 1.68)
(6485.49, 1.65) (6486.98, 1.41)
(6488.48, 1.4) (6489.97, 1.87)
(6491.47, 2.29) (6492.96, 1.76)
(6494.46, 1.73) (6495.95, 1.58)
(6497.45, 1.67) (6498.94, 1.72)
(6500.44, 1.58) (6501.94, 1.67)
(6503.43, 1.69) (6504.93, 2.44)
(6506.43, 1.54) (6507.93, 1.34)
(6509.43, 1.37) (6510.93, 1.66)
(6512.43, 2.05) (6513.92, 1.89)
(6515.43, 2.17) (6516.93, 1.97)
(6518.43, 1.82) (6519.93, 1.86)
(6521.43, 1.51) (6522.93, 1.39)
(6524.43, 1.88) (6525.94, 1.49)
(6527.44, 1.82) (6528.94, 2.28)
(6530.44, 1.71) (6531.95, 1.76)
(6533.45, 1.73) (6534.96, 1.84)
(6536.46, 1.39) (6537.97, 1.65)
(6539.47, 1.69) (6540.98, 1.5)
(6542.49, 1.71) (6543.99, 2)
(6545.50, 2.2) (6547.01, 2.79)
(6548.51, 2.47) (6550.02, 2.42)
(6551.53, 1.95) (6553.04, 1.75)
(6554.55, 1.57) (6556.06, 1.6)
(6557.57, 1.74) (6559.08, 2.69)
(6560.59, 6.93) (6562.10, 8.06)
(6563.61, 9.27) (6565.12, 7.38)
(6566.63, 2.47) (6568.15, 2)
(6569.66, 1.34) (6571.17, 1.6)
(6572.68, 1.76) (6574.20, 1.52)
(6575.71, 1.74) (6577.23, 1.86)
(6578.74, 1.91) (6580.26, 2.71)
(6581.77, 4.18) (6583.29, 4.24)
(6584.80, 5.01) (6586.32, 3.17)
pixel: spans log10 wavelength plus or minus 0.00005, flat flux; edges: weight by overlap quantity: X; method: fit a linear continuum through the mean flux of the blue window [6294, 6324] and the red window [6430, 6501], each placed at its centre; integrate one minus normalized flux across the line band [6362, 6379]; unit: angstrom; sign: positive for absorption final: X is 2.4 angstrom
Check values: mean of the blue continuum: 1.8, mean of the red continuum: 1.72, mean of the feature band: 1.52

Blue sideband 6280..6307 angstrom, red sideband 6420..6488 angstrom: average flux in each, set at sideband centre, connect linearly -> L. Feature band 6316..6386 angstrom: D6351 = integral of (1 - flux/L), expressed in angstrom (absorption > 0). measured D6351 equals 3.8 angstrom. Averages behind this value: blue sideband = 1.82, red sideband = 1.72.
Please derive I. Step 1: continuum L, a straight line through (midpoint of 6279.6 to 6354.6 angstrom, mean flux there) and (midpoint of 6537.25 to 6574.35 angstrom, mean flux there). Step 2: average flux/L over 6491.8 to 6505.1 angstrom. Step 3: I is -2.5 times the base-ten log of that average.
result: 0.45 mag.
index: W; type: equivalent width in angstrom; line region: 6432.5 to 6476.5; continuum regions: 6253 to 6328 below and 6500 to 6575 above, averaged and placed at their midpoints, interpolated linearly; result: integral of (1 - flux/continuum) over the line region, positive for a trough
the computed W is 8.49 angstrom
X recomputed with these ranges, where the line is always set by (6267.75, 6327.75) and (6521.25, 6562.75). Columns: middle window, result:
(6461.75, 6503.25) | 7.76 angstrom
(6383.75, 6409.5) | 2.94 angstrom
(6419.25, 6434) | 2.26 angstrom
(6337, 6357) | 0.91 angstrom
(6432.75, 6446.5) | 2.16 angstrom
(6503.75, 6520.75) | 2.95 angstrom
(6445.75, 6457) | 2.53 angstrom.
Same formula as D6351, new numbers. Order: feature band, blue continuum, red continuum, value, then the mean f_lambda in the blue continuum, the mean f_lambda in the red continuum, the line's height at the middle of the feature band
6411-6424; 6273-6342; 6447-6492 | -0.3 angstrom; 1.79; 1.72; 1.74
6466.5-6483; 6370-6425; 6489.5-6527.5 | 0.0 angstrom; 1.74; 1.76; 1.75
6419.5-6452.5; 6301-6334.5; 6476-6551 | 1.7 angstrom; 1.82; 1.8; 1.81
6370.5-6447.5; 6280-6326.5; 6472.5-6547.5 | 2.0 angstrom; 1.79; 1.77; 1.78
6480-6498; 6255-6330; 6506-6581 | 3.8 angstrom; 1.76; 2.34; 2.21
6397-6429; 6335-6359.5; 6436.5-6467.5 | -0.8 angstrom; 1.75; 1.74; 1.74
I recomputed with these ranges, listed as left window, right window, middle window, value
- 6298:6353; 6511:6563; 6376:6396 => 0.145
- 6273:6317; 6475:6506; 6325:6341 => -0.016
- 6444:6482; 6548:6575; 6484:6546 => 0.392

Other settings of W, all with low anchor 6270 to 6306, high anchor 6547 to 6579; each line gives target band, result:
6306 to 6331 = 2.0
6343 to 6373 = 7.0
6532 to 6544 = 5.2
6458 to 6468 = 2.9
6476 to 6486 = 3.4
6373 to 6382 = 2.2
